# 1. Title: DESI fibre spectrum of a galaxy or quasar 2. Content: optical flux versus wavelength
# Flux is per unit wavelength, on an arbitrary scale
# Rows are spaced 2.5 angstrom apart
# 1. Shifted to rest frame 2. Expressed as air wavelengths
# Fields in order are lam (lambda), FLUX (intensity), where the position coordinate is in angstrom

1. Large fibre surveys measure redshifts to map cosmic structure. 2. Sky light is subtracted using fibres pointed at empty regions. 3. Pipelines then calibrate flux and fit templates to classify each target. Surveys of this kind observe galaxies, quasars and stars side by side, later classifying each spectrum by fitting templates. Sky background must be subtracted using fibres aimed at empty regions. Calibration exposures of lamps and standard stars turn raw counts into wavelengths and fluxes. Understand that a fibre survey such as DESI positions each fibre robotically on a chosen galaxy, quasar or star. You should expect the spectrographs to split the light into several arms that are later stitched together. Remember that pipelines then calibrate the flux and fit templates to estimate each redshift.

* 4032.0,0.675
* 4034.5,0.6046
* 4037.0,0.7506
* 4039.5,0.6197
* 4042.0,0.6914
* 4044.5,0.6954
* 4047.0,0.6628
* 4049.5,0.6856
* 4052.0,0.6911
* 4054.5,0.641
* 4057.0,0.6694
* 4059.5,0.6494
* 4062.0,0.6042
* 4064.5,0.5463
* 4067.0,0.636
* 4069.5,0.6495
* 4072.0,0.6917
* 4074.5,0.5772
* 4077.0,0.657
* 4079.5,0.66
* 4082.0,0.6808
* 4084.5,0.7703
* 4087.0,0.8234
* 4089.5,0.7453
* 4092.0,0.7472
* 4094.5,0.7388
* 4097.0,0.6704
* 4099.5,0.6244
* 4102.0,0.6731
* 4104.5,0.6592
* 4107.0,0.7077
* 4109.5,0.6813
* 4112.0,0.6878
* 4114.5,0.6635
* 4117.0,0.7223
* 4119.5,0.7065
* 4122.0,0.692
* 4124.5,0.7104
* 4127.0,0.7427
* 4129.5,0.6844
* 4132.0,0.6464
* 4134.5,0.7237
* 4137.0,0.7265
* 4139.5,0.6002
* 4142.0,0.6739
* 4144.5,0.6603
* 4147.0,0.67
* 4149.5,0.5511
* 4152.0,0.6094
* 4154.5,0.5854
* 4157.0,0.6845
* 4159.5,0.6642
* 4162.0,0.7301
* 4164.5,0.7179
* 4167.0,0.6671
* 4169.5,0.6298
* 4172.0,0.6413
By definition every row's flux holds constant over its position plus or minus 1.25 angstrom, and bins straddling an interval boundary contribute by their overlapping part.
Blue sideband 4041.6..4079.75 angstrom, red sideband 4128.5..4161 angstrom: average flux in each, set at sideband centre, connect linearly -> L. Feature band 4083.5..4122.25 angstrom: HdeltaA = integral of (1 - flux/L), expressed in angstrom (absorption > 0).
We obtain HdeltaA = -3.3 angstrom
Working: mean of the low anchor 0.649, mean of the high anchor 0.653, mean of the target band 0.707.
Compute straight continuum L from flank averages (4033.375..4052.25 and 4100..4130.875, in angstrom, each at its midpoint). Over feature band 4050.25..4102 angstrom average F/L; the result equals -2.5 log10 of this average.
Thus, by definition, 0.01 mag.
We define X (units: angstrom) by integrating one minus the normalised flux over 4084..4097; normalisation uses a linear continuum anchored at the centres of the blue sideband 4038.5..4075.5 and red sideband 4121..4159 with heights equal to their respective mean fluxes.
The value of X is -2.0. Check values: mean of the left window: 0.648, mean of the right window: 0.664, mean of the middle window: 0.756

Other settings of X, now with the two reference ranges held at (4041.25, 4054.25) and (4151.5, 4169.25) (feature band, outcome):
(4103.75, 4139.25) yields -1.2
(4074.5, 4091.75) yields -0.9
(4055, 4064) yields 0.6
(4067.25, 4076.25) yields 0.5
